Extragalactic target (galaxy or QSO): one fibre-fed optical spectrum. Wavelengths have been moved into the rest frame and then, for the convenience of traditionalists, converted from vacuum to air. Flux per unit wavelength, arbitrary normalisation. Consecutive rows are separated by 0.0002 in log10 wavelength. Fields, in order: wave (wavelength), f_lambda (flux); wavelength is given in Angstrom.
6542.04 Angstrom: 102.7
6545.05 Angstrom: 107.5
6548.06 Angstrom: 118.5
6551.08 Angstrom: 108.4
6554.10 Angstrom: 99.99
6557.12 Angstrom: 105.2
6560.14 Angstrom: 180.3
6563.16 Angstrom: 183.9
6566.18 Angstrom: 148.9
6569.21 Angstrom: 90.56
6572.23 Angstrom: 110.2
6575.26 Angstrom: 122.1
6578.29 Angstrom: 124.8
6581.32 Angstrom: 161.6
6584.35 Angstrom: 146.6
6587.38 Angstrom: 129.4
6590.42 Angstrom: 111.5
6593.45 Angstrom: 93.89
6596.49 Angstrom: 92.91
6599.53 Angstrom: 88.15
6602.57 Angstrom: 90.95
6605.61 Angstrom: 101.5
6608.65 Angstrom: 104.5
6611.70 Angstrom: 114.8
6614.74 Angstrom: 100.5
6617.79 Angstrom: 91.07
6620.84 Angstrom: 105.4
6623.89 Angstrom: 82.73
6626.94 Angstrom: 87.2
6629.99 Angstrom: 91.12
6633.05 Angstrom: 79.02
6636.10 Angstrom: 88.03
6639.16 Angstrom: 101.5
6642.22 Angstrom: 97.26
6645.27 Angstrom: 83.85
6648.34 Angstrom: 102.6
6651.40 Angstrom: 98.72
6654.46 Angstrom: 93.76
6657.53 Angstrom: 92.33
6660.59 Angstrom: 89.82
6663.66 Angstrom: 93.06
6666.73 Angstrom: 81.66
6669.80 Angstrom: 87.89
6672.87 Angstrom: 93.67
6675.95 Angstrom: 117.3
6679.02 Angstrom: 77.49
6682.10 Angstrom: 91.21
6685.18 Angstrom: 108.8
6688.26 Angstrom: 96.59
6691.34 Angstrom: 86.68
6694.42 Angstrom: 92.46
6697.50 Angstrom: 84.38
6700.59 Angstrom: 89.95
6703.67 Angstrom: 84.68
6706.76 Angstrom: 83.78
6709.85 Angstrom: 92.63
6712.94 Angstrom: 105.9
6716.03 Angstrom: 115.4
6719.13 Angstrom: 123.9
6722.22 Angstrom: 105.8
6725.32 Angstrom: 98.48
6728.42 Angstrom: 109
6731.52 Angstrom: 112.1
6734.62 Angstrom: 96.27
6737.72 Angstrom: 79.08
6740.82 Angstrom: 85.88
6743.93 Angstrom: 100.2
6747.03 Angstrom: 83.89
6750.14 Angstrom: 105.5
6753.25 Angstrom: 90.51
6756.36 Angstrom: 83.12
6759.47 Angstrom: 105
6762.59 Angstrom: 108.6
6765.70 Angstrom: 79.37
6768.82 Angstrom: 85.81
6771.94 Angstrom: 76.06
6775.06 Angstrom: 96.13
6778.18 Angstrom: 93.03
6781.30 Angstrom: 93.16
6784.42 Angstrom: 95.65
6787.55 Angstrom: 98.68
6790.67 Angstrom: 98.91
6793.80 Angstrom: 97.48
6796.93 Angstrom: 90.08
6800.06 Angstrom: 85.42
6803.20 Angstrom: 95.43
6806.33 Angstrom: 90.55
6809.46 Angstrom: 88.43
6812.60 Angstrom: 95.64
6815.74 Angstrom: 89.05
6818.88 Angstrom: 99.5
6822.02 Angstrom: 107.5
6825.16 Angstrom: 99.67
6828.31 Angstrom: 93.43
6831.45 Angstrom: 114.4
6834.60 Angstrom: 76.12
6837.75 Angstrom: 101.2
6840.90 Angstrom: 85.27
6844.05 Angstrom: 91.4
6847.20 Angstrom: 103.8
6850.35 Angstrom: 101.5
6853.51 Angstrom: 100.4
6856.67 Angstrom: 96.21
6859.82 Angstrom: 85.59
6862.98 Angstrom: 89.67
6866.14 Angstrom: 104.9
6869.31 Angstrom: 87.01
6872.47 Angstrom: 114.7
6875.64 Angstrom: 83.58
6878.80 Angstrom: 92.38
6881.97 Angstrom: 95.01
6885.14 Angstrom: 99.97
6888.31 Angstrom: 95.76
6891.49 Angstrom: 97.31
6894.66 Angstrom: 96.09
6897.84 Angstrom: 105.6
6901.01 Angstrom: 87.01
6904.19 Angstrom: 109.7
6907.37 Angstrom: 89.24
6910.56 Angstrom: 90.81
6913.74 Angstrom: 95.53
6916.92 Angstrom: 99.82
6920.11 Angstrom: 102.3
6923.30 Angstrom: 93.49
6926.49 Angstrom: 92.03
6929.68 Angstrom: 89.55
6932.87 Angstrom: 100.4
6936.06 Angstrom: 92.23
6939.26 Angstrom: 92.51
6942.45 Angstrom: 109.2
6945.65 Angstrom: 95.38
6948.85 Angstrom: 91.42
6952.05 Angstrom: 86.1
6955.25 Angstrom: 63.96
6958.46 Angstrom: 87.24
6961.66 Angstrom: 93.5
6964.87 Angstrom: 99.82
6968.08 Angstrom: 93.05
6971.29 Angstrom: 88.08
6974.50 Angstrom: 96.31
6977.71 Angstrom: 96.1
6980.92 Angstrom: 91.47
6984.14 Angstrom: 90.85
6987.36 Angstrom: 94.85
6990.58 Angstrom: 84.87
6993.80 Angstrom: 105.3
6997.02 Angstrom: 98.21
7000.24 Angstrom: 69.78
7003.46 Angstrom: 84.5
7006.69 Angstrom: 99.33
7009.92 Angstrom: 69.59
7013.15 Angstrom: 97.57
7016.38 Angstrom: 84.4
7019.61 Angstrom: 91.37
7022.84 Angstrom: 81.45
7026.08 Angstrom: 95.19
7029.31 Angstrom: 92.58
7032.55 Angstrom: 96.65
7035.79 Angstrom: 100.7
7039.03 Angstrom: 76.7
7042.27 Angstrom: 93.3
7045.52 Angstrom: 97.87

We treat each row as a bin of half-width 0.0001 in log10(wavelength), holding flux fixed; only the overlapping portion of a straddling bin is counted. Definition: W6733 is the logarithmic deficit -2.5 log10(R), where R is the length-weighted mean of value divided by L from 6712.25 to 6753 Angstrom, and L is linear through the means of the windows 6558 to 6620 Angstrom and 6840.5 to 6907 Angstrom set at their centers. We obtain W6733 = 0.07 mag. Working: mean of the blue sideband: 119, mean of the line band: 101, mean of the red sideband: 96.4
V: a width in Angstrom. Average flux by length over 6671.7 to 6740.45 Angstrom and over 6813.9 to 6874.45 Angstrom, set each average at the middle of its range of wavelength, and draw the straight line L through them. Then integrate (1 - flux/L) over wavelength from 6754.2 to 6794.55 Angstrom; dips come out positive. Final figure 1.7 Angstrom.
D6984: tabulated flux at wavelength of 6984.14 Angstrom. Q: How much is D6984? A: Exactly 90.85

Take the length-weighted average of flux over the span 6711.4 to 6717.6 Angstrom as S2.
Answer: 111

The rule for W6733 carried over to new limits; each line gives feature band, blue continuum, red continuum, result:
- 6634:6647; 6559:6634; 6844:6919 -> 0.20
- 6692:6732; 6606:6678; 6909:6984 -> -0.06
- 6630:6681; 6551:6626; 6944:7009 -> 0.20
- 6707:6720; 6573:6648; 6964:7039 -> -0.06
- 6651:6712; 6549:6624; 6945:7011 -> 0.19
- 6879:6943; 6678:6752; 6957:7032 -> -0.05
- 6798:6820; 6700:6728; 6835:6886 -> 0.06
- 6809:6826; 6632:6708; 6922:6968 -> -0.06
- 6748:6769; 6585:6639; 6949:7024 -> 0.00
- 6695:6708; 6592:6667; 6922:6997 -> 0.09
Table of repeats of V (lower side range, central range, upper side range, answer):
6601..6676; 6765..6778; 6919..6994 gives 1.1 Angstrom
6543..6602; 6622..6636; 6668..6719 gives 3.0 Angstrom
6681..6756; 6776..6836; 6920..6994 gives 0.1 Angstrom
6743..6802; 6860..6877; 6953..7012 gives -0.7 Angstrom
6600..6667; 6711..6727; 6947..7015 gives -2.8 Angstrom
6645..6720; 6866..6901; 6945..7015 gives -2.0 Angstrom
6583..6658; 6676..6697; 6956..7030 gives 0.8 Angstrom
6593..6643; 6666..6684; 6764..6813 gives 0.2 Angstrom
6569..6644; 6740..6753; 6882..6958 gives 0.8 Angstrom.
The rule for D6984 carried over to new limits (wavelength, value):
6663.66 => 93.06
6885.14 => 99.97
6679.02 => 77.49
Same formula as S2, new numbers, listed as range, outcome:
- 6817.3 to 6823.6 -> 104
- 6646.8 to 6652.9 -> 101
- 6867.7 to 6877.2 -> 95.1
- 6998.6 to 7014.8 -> 84.2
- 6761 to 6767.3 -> 93.9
